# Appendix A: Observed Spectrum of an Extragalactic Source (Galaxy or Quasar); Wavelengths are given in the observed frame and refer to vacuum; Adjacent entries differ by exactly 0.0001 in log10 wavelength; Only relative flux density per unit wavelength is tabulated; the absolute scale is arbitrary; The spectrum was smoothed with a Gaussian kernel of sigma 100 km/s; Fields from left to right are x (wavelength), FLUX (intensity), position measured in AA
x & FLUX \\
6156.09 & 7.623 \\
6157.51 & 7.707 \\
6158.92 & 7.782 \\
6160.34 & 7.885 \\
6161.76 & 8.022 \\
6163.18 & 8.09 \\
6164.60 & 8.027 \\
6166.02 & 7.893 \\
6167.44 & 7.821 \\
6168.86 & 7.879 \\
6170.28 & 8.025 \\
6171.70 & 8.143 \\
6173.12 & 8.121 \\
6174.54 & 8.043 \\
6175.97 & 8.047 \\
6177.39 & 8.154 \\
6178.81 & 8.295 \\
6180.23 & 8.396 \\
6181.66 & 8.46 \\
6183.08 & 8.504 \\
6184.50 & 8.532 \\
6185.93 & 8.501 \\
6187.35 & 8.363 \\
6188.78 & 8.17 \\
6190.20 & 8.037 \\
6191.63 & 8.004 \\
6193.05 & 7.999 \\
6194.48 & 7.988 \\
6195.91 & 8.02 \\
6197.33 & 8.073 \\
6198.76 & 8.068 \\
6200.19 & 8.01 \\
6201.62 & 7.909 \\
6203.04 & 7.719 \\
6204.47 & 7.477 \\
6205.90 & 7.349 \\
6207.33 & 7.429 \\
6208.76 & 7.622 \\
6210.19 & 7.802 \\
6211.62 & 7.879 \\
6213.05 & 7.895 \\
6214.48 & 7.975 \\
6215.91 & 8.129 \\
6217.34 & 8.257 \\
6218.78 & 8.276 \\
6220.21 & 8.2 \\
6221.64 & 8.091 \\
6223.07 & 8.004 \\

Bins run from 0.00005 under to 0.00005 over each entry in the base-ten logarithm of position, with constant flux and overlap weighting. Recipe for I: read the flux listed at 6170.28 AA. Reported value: 8.025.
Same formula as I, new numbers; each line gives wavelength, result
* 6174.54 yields 8.043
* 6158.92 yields 7.782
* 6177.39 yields 8.154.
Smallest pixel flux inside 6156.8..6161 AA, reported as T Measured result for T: 7.707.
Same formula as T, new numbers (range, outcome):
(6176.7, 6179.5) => 8.154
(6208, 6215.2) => 7.622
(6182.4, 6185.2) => 8.504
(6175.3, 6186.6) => 8.047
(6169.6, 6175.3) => 8.025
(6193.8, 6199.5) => 7.988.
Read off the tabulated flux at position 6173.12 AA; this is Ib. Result 8.121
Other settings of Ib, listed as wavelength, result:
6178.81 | 8.295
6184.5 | 8.532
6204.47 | 7.477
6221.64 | 8.091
